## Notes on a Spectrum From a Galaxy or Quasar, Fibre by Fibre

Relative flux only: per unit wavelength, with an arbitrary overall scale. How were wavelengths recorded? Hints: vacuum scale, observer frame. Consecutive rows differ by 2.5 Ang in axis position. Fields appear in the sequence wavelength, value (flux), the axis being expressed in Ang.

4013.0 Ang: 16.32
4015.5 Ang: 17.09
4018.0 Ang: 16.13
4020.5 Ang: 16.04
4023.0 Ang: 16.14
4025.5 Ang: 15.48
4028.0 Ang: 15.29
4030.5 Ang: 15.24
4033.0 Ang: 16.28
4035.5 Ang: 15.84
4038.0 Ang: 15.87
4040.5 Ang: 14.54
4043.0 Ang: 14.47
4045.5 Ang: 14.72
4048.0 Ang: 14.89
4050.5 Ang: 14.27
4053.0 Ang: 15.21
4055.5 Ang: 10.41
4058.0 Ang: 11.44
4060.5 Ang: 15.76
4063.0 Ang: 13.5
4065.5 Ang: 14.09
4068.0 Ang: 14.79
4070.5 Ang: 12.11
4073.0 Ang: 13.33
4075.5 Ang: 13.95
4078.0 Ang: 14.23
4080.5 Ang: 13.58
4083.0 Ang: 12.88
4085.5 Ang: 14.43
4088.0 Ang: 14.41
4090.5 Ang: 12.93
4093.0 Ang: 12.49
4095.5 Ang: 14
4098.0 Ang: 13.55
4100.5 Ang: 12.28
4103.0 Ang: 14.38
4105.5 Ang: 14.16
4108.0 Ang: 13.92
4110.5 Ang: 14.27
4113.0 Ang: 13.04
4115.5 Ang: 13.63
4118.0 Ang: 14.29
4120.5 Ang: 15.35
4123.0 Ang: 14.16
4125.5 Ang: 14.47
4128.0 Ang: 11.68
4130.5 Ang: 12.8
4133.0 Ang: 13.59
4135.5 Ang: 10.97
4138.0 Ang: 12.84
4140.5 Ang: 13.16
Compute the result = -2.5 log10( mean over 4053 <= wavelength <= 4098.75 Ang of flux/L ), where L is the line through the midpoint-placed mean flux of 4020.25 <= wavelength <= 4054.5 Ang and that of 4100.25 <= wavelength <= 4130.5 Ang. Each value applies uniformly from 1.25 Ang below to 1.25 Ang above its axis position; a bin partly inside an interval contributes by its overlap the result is 0.08 mag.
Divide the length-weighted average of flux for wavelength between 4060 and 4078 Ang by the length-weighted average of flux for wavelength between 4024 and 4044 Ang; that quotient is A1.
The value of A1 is 0.90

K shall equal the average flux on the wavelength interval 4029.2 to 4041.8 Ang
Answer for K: 15.5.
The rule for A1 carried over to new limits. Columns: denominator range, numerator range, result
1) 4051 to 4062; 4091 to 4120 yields 1.03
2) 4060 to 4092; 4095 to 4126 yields 1.01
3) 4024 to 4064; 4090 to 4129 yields 0.94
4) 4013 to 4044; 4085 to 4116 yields 0.87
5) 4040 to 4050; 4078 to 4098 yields 0.93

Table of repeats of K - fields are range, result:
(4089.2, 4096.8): 13.2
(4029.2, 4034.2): 15.8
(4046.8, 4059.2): 13.2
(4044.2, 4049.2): 14.8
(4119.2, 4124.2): 14.8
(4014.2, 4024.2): 16.4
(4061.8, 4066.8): 13.8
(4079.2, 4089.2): 13.8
